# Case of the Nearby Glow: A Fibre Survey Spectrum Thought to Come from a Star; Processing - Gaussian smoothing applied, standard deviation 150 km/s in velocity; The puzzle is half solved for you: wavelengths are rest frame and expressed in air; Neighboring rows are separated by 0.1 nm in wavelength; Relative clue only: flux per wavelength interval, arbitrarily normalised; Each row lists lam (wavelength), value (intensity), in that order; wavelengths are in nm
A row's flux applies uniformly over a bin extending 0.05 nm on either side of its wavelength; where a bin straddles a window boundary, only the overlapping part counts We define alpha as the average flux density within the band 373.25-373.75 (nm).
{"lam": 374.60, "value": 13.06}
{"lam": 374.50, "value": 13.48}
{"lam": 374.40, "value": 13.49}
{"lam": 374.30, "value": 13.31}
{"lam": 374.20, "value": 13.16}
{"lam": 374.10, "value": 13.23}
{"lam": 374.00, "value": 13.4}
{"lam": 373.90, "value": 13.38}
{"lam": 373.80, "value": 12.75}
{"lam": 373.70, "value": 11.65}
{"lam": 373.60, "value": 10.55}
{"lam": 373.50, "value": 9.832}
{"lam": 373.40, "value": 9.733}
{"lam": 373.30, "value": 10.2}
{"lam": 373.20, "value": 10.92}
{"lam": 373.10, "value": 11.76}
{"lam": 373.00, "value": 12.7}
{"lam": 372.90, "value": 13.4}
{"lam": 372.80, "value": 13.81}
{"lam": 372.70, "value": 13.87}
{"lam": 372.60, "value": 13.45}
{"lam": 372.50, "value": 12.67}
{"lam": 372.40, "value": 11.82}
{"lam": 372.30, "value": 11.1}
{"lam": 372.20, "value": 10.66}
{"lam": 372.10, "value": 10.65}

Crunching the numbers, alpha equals 10.4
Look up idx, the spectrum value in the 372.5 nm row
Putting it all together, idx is 12.67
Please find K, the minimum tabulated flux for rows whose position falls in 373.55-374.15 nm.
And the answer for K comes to 10.55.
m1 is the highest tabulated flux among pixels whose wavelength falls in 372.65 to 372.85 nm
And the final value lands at 13.87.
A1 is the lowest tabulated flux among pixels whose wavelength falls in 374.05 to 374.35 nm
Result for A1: 13.16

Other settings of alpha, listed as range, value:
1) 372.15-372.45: 11.2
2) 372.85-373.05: 13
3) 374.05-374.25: 13.2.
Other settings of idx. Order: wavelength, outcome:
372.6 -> 13.45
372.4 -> 11.82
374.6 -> 13.06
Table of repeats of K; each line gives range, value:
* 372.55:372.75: 13.45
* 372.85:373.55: 9.733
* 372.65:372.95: 13.4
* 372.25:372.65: 11.1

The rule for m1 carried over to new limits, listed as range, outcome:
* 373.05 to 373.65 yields 11.76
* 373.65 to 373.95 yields 13.38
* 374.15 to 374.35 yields 13.31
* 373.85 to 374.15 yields 13.4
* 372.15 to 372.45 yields 11.82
